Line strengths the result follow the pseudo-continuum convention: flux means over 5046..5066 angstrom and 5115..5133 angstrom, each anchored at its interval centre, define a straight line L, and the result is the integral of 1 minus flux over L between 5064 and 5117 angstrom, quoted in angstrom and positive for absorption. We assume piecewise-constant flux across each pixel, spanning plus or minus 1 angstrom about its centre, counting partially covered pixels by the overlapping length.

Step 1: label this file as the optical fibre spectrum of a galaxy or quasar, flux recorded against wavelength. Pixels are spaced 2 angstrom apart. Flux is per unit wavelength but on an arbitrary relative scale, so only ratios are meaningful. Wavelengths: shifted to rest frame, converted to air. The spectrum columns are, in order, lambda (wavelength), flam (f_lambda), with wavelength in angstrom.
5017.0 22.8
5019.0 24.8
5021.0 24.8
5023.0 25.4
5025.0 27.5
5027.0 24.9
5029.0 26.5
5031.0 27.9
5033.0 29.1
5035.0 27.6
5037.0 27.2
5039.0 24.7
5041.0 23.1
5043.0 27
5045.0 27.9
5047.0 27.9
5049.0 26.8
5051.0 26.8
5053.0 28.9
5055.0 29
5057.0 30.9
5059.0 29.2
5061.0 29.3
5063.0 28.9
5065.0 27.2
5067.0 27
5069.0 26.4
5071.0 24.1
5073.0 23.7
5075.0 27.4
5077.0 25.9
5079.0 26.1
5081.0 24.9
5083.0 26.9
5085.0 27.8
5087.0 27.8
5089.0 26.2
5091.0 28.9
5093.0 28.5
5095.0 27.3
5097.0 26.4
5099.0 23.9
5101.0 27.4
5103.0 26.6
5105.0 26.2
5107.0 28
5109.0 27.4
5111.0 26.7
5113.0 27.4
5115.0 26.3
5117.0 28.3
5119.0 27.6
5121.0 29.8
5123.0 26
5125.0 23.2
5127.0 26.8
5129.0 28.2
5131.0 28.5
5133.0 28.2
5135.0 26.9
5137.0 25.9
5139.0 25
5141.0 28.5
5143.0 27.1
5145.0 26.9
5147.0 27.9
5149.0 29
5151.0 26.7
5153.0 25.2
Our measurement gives 2.3 angstrom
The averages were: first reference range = 28.5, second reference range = 27.3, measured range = 26.7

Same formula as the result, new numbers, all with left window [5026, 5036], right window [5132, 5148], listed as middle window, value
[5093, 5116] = 0.3 angstrom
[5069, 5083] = 0.8 angstrom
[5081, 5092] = -0.1 angstrom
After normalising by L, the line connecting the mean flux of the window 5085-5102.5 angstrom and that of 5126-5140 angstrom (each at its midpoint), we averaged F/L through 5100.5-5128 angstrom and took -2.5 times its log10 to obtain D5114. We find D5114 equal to 0.00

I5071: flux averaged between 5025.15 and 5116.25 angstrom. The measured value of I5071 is 27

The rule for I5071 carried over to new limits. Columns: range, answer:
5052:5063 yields 29.4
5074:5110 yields 26.9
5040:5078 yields 27.2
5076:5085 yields 26.2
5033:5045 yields 26.4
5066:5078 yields 25.8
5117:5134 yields 27.3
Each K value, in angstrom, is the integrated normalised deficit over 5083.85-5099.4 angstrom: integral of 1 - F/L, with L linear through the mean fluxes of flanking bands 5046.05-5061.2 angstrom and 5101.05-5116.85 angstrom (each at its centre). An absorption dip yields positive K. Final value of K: 0.2 angstrom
